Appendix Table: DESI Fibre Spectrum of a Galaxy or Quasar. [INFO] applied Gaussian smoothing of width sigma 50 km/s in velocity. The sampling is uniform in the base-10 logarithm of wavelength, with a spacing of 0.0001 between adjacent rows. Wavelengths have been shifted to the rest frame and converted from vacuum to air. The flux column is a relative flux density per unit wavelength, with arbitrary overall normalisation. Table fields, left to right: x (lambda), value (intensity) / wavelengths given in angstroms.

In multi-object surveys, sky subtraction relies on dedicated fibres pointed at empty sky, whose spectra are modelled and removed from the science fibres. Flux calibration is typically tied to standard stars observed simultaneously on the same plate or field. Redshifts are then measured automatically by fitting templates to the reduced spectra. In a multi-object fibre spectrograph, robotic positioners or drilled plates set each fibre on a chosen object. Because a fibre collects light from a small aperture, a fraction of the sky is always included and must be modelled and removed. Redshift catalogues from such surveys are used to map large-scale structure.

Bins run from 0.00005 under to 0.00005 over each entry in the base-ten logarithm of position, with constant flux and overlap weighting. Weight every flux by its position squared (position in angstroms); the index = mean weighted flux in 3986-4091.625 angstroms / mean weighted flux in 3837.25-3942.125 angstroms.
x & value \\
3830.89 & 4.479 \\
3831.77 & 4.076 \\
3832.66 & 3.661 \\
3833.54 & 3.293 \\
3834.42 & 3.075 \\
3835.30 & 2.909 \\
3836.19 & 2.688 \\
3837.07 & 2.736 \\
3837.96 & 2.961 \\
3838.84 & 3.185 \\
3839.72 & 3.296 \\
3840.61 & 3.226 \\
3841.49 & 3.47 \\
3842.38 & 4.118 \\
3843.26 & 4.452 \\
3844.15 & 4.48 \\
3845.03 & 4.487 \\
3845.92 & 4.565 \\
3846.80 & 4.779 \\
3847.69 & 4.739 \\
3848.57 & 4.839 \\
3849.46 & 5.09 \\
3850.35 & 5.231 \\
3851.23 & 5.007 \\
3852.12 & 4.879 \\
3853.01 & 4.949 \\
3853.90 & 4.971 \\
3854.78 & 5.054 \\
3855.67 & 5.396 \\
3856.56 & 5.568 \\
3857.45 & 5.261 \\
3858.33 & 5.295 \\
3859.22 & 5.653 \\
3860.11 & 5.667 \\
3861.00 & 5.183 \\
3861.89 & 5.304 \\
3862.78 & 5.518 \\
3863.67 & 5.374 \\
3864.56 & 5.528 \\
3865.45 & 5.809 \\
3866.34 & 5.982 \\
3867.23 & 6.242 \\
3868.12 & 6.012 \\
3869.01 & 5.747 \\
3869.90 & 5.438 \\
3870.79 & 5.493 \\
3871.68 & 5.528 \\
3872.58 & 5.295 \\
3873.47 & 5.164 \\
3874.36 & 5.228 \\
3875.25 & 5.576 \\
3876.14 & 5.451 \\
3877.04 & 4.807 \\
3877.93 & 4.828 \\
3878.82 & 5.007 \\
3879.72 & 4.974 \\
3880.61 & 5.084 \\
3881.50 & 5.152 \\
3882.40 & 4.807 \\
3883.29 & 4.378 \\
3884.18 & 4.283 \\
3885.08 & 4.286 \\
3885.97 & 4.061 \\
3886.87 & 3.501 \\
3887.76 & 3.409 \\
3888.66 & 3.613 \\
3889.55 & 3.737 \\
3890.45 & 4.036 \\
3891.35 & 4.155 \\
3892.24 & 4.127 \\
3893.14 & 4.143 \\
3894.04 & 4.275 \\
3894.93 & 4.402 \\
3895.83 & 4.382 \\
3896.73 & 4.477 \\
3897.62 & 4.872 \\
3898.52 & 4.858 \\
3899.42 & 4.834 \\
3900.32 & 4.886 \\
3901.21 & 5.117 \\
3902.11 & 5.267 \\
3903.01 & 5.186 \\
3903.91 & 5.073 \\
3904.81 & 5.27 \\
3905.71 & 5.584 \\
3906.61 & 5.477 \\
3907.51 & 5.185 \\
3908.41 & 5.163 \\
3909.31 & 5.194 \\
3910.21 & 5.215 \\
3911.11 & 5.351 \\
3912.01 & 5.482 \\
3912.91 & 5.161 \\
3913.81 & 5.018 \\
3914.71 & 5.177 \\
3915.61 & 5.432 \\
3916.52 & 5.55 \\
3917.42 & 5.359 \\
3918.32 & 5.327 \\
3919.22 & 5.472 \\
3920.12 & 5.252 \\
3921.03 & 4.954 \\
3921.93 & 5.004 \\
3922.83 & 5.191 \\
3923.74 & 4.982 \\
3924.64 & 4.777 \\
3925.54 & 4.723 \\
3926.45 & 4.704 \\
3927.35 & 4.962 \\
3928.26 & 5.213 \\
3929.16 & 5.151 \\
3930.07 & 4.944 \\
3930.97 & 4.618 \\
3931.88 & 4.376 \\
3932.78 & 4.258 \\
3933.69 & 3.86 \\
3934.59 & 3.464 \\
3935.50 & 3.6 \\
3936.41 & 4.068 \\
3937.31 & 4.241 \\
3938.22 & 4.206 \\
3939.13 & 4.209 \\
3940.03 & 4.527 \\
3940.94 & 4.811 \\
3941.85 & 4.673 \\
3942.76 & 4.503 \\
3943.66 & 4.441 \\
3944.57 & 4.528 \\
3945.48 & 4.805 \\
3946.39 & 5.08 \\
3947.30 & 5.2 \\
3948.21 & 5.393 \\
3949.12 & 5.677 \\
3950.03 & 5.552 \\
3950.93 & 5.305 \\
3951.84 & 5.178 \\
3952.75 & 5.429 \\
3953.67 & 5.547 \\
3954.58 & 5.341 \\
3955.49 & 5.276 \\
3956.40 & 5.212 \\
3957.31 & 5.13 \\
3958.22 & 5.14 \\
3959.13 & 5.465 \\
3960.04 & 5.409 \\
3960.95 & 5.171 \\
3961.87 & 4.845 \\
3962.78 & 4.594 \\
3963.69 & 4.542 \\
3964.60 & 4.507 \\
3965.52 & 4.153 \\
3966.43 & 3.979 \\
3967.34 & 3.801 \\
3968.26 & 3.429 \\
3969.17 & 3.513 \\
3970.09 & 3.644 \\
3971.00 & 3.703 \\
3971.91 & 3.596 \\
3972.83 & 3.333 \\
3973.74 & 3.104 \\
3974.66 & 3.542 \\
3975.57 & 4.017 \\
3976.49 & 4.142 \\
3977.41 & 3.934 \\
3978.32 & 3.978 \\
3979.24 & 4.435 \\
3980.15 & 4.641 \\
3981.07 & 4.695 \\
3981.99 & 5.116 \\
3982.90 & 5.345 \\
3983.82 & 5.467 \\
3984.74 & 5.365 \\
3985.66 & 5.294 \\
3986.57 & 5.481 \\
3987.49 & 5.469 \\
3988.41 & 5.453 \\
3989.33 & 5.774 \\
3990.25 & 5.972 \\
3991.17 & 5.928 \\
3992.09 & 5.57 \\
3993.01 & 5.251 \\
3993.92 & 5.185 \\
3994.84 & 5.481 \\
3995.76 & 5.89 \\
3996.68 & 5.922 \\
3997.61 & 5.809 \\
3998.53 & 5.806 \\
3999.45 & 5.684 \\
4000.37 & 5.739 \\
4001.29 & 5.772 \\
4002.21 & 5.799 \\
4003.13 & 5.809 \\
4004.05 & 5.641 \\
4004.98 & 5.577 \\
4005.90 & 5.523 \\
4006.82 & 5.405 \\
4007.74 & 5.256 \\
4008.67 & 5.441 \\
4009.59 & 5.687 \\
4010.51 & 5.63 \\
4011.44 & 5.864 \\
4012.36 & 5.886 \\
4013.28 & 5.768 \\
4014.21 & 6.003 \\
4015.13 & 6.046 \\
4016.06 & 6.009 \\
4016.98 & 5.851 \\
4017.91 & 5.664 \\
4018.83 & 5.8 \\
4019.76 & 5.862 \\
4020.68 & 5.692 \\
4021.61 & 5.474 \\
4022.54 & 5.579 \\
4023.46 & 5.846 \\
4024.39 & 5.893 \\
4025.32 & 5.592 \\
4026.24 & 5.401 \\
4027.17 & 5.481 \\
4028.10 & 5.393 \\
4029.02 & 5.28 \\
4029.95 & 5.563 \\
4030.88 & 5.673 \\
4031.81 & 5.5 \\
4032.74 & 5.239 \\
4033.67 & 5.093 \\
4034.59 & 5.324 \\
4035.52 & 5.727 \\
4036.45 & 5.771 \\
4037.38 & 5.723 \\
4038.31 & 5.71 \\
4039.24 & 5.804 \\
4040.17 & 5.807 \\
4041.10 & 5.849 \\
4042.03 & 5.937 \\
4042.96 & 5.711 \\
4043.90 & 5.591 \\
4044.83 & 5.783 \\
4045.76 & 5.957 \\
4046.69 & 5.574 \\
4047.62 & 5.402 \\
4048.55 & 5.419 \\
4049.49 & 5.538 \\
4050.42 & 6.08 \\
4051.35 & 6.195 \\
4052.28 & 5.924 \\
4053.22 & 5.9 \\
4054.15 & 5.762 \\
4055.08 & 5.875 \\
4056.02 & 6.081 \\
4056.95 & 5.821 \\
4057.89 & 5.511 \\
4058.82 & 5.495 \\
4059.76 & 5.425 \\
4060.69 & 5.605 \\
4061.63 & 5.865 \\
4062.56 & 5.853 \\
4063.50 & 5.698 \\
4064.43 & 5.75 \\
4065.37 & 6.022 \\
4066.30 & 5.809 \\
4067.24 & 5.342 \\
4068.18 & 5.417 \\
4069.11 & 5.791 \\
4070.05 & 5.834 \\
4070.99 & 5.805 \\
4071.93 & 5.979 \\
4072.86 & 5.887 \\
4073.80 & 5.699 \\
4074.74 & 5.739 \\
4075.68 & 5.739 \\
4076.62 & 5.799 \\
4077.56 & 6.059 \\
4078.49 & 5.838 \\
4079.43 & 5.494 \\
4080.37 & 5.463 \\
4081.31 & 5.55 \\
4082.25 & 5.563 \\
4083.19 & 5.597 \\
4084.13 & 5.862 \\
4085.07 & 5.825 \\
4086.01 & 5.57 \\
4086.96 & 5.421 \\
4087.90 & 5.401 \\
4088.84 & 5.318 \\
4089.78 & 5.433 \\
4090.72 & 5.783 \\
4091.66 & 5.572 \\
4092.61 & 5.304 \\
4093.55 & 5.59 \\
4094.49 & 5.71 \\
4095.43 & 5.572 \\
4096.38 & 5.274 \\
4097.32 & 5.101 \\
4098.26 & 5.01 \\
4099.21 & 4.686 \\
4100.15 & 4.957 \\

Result 1.27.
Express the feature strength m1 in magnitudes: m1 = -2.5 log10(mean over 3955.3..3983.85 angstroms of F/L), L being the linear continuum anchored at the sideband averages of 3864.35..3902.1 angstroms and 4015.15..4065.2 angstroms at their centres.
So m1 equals 0.21 mag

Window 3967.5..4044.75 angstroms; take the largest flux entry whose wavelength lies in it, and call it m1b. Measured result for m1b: 6.046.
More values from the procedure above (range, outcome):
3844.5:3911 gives 6.242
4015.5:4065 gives 6.195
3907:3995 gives 5.972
